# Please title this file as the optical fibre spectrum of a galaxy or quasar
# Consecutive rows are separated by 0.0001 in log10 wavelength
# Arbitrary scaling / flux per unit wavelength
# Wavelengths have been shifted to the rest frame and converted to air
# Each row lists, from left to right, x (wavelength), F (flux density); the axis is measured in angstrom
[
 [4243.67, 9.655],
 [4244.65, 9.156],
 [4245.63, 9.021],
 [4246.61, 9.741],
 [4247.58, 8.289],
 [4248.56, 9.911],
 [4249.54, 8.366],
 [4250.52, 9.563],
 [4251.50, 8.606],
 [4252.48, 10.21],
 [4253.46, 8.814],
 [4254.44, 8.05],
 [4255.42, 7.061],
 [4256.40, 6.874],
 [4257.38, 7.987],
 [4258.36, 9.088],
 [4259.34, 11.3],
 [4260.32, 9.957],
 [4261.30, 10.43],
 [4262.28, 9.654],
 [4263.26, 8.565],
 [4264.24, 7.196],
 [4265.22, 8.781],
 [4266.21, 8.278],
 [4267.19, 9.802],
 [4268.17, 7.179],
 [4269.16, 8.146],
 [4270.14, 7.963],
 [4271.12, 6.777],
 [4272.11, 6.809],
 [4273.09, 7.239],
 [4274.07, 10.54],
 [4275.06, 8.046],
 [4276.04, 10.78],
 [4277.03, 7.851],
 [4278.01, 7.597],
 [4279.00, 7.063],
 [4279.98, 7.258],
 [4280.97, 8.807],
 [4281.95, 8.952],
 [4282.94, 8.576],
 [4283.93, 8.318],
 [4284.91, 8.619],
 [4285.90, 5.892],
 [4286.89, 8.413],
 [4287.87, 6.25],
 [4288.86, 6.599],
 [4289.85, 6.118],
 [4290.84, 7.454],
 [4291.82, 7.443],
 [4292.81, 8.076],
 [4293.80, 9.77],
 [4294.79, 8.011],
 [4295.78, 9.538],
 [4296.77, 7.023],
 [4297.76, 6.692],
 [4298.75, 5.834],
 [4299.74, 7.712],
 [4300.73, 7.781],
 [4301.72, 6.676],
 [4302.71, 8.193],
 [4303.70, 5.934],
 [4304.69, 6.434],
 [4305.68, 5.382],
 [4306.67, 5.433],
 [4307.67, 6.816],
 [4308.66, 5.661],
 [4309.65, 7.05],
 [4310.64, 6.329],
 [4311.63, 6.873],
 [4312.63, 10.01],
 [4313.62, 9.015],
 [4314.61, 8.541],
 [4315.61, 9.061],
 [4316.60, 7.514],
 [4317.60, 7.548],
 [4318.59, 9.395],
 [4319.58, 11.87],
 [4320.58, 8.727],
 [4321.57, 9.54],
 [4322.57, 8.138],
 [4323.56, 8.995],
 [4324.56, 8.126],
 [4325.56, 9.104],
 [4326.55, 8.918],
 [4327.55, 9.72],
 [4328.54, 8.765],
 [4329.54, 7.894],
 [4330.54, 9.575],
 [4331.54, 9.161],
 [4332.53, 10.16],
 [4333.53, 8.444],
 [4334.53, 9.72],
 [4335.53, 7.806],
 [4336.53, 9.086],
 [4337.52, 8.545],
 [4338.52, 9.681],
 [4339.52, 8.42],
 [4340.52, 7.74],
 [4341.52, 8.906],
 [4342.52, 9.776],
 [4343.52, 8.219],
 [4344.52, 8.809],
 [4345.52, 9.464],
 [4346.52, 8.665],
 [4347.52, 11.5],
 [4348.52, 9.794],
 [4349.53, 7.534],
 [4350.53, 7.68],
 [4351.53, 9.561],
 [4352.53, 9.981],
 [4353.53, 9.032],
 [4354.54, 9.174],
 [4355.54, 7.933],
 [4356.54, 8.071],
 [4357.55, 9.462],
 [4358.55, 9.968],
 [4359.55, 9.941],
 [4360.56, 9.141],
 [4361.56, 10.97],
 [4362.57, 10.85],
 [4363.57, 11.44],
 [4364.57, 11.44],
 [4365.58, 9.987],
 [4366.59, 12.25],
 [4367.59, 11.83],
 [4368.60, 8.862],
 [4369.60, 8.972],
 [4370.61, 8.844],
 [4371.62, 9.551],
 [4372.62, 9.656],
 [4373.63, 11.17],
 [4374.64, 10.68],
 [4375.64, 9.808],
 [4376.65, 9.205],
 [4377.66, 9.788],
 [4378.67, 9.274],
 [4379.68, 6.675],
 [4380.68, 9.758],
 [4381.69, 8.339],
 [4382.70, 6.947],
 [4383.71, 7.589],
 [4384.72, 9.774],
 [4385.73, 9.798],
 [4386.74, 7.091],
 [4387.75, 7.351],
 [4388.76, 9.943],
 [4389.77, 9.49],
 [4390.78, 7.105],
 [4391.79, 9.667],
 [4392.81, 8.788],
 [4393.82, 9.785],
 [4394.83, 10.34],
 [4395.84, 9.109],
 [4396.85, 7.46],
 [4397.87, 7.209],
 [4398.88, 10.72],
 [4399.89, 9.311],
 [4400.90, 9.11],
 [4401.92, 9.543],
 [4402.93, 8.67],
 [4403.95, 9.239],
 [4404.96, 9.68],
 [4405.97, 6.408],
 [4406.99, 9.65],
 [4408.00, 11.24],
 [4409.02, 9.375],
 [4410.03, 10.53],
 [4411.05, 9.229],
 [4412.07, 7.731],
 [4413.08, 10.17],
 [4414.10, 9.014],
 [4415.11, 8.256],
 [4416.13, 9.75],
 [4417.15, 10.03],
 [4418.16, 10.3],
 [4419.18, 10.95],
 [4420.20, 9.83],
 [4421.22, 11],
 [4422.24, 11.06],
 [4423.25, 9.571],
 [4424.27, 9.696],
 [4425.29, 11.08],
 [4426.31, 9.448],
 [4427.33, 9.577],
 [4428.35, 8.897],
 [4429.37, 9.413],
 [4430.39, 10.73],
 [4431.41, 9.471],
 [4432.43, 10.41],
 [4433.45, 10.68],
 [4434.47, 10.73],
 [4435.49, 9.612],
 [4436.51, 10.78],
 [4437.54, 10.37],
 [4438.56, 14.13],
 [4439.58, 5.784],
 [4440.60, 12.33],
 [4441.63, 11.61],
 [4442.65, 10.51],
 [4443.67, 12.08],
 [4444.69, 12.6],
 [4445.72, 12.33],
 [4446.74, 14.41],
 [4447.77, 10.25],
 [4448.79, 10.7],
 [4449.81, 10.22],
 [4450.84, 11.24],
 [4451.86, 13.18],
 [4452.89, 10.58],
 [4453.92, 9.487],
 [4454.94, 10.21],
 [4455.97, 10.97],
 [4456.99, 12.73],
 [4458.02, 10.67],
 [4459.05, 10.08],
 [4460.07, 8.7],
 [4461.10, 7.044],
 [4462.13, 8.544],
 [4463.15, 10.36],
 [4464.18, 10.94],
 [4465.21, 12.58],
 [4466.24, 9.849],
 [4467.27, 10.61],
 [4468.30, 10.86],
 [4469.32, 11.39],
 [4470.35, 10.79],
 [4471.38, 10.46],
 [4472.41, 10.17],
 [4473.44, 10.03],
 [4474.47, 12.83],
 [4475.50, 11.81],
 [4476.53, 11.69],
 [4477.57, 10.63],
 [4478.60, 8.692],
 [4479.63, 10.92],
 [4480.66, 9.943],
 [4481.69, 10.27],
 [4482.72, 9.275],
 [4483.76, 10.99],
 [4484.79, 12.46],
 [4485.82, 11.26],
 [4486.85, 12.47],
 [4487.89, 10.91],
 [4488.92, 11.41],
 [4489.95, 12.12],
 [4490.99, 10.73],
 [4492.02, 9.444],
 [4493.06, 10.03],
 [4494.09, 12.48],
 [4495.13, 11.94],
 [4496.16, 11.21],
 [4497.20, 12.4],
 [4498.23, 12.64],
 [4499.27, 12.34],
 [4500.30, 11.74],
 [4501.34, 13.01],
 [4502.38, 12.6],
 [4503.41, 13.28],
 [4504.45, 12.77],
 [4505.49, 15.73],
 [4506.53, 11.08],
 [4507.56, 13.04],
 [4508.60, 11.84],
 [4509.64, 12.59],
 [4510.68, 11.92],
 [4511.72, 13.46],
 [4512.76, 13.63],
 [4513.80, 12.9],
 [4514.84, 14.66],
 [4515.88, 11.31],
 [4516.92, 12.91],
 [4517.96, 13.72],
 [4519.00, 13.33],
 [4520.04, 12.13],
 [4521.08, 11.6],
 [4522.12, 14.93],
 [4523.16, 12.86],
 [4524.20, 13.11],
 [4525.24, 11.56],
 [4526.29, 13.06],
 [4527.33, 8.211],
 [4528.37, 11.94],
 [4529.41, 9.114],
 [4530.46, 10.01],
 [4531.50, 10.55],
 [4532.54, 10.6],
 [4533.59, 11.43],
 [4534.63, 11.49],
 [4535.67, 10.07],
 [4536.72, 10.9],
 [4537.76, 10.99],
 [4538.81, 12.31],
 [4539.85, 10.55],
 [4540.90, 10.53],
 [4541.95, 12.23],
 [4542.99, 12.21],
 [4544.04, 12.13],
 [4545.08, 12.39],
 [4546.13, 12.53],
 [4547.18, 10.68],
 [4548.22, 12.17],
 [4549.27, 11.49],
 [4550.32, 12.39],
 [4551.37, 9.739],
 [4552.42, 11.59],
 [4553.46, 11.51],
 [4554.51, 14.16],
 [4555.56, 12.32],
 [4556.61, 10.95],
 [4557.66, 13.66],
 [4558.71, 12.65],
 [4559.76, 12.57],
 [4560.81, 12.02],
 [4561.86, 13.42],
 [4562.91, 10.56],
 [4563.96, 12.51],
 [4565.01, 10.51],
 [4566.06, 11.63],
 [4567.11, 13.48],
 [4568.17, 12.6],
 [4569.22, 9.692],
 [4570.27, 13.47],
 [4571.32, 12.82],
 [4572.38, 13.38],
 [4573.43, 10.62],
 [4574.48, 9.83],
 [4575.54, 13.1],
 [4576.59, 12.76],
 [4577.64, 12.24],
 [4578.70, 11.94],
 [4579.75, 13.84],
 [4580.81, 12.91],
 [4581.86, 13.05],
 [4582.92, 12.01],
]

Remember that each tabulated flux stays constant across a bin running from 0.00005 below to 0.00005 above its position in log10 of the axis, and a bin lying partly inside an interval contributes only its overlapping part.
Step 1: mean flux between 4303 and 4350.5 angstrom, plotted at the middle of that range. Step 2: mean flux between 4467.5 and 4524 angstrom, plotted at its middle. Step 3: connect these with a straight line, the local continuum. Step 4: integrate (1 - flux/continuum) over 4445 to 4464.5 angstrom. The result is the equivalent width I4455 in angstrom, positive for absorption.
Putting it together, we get 0.6 angstrom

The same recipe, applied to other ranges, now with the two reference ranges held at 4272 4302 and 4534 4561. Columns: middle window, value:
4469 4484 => 0.07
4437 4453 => -1.87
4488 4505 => -1.33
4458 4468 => 0.55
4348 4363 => -0.69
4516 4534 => -0.62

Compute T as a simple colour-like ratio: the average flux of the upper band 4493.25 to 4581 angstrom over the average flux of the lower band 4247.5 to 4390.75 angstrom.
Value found 1.40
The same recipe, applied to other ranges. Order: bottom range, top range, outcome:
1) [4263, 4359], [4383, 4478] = 1.22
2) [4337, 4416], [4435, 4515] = 1.22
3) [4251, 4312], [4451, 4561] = 1.47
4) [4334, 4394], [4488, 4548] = 1.29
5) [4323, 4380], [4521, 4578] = 1.26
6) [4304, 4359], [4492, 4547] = 1.40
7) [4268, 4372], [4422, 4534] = 1.32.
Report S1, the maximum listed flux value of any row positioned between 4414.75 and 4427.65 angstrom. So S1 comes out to 11.08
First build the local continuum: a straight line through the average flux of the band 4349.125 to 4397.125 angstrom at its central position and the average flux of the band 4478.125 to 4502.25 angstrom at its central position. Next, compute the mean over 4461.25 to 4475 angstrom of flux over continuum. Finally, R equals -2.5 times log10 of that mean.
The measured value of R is 0.03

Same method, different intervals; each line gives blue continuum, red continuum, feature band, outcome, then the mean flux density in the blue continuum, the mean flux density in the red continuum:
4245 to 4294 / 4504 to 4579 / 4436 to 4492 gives 0.01 mag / 8.35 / 12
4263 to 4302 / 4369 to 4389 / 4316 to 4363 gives -0.07 mag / 7.86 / 9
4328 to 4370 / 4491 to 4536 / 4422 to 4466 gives 0.04 mag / 9.39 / 12.1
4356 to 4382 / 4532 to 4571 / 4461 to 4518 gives -0.04 mag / 9.85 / 11.8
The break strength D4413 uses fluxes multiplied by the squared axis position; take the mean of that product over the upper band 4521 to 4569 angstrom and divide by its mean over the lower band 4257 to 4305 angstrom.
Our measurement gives 1.65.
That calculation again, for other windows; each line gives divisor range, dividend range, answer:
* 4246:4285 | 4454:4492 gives 1.37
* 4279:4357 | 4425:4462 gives 1.36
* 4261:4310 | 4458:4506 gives 1.58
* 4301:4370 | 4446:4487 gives 1.29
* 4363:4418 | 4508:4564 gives 1.37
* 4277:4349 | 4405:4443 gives 1.28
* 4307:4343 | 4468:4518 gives 1.47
